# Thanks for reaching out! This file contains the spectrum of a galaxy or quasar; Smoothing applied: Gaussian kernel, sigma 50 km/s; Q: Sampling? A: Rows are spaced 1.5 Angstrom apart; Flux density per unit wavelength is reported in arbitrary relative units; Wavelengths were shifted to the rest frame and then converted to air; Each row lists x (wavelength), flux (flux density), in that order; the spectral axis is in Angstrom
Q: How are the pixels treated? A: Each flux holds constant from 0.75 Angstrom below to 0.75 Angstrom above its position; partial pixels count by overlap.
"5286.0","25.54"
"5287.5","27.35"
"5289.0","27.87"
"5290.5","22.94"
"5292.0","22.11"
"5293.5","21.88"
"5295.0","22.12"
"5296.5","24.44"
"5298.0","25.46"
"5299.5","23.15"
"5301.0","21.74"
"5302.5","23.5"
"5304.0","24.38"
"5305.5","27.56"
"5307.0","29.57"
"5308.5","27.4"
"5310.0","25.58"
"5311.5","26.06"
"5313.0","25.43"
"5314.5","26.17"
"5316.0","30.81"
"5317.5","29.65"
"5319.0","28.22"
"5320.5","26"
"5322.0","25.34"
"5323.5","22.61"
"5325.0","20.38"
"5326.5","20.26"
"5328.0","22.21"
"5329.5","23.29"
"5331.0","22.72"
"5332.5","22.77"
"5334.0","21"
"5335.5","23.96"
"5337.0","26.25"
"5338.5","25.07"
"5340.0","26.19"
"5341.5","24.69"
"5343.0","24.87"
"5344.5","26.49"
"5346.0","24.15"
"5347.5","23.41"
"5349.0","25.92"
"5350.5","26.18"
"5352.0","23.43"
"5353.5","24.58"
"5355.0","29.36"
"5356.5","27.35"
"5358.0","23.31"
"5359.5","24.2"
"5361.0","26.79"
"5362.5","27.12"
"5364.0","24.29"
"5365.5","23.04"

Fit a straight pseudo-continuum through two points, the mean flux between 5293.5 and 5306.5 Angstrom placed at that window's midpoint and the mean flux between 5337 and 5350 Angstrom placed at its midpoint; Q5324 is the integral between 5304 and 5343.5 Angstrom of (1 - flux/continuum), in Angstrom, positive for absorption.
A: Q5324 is -0.8 Angstrom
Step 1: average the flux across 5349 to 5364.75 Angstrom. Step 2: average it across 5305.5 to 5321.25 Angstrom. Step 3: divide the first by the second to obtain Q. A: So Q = 0.9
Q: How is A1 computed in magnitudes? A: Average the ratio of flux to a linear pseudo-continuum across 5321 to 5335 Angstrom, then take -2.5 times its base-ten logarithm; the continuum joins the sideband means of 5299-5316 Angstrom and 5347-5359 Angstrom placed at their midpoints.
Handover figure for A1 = 0.147 mag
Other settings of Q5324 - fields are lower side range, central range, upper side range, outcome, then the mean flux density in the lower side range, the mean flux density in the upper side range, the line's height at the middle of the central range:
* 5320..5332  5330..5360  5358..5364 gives -0.7 Angstrom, 22.8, 25.5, 24.2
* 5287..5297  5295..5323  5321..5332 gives -3.3 Angstrom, 24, 22.5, 23.3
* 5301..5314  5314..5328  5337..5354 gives 0.2 Angstrom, 25.9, 25.1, 25.6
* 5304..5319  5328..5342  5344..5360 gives 1.2 Angstrom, 27.5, 25.3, 26.2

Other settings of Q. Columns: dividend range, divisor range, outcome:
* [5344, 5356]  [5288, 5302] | 1.08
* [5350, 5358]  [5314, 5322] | 0.93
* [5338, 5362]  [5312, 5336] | 1.04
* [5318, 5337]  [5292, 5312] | 0.95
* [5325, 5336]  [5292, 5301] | 0.96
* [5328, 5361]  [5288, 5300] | 1.04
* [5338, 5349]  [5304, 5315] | 0.94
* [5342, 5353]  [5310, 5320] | 0.91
